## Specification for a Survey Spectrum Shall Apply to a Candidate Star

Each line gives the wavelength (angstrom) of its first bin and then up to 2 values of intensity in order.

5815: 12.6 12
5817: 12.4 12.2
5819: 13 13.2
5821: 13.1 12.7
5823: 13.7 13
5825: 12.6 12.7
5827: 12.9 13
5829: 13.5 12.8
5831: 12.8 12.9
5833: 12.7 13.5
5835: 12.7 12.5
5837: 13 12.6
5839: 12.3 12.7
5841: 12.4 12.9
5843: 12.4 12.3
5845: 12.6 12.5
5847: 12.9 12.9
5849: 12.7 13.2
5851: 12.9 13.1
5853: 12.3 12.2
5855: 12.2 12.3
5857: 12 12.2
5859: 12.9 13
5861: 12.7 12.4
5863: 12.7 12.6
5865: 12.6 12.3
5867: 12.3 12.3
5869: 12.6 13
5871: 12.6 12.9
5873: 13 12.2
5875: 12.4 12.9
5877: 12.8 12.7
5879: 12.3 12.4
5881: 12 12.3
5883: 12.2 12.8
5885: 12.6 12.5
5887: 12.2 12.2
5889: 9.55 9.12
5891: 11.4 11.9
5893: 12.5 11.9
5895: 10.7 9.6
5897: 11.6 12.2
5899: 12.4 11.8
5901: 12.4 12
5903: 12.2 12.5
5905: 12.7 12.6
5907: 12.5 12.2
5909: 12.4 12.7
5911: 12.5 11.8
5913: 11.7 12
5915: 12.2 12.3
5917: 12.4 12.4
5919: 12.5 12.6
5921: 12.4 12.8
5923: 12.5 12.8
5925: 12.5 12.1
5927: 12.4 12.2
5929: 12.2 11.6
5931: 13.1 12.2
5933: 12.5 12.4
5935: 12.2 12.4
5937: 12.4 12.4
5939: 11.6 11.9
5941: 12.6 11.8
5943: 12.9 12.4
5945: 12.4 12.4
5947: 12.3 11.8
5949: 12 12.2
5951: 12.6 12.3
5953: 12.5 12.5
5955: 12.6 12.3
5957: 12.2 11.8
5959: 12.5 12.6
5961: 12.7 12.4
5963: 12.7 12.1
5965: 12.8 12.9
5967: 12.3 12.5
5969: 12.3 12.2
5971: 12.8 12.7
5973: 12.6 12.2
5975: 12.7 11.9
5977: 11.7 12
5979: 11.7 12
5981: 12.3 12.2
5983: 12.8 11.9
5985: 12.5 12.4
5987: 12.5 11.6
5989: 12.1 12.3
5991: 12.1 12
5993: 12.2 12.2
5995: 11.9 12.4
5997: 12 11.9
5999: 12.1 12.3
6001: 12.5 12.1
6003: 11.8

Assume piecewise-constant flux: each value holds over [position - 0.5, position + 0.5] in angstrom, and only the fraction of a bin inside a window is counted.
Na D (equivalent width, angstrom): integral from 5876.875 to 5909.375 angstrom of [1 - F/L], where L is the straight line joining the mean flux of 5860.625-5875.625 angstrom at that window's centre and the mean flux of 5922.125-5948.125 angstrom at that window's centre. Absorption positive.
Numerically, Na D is 1.35 angstrom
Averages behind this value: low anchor 12.6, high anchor 12.3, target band 12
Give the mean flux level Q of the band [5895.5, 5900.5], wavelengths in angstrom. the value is 11.5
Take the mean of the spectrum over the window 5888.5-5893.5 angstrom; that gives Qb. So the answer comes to 10.9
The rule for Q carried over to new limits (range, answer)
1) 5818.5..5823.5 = 13.1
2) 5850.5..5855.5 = 12.5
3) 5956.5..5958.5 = 12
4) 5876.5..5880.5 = 12.6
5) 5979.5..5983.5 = 12.3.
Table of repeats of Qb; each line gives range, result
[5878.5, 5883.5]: 12.2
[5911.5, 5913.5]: 11.8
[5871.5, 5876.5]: 12.7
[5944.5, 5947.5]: 12.4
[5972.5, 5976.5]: 12.3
